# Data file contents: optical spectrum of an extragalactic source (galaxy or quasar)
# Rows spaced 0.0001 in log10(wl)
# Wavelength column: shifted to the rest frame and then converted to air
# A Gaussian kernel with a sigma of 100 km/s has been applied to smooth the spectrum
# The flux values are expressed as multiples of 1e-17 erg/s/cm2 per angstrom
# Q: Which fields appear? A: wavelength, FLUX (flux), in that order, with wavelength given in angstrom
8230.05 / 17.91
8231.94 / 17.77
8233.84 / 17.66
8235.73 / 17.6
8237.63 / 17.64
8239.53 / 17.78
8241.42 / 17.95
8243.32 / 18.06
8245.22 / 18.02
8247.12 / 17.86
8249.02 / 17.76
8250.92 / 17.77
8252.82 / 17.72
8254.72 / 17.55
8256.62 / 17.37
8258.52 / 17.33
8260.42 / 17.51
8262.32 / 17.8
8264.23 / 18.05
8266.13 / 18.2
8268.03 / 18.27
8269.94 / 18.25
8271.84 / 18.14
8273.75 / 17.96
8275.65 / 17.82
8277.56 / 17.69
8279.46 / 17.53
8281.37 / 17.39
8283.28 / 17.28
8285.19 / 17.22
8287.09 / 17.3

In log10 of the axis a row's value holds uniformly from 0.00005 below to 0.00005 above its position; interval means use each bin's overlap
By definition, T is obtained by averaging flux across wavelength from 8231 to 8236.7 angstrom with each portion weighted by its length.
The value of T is 17.7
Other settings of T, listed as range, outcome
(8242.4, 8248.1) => 18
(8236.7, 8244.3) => 17.9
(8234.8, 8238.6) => 17.6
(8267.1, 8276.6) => 18.1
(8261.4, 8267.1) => 18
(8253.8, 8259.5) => 17.4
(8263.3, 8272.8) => 18.2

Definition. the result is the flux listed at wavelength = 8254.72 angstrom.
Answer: 17.55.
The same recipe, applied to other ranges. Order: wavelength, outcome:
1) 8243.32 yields 18.06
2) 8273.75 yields 17.96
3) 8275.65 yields 17.82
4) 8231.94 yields 17.77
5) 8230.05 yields 17.91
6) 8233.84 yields 17.66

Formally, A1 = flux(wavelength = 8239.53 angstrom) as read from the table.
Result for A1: 17.78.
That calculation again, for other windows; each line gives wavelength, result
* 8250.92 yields 17.77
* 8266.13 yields 18.2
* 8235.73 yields 17.6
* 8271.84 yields 18.14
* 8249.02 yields 17.76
